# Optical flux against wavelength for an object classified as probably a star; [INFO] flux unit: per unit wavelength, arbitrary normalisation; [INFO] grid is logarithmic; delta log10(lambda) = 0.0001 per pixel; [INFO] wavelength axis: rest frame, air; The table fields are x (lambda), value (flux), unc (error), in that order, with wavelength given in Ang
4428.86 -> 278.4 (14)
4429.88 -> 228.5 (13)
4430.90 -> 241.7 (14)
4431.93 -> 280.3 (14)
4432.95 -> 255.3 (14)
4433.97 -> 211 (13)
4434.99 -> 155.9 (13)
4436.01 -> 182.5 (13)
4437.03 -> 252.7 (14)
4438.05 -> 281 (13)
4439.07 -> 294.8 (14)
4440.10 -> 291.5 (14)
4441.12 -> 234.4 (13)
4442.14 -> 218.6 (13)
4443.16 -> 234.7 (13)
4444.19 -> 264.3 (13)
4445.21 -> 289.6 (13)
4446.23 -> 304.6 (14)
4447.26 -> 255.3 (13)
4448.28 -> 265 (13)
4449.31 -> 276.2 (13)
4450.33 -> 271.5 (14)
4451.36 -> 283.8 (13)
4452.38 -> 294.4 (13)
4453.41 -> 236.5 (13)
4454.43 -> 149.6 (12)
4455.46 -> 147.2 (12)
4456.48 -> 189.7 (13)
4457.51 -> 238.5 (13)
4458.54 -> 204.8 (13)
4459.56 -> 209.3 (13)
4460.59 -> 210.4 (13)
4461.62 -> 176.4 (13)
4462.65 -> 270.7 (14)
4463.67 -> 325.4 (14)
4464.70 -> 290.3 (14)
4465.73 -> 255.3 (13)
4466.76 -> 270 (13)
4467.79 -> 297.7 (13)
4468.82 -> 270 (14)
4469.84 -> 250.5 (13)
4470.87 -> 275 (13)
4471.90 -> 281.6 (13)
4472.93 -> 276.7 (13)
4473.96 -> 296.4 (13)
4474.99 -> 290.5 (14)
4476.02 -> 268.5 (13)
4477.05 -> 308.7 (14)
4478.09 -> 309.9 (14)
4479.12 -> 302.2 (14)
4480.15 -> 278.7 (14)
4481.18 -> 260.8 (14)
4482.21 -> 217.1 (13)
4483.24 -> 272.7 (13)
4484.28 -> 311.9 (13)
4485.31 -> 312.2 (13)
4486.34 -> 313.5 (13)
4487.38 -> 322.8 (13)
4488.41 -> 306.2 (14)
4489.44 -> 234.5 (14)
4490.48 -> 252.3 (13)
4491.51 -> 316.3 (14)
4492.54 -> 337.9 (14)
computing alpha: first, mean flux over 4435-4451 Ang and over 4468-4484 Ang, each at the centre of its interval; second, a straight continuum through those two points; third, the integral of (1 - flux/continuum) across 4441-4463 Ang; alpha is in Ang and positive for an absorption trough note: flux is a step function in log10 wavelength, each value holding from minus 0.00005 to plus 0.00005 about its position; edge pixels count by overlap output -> 2.16 Ang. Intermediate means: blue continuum 258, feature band 237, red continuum 278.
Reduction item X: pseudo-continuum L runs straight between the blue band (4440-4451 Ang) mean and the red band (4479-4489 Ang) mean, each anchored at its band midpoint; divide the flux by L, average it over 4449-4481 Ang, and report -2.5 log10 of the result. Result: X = 0.08 mag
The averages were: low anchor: 263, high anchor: 289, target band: 258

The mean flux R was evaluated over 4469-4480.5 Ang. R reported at 285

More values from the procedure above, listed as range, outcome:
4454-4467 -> 225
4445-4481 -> 260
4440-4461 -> 241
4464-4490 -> 283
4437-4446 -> 264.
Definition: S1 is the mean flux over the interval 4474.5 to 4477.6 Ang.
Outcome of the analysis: 289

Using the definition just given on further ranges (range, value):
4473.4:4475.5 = 293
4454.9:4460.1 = 197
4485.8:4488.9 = 314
